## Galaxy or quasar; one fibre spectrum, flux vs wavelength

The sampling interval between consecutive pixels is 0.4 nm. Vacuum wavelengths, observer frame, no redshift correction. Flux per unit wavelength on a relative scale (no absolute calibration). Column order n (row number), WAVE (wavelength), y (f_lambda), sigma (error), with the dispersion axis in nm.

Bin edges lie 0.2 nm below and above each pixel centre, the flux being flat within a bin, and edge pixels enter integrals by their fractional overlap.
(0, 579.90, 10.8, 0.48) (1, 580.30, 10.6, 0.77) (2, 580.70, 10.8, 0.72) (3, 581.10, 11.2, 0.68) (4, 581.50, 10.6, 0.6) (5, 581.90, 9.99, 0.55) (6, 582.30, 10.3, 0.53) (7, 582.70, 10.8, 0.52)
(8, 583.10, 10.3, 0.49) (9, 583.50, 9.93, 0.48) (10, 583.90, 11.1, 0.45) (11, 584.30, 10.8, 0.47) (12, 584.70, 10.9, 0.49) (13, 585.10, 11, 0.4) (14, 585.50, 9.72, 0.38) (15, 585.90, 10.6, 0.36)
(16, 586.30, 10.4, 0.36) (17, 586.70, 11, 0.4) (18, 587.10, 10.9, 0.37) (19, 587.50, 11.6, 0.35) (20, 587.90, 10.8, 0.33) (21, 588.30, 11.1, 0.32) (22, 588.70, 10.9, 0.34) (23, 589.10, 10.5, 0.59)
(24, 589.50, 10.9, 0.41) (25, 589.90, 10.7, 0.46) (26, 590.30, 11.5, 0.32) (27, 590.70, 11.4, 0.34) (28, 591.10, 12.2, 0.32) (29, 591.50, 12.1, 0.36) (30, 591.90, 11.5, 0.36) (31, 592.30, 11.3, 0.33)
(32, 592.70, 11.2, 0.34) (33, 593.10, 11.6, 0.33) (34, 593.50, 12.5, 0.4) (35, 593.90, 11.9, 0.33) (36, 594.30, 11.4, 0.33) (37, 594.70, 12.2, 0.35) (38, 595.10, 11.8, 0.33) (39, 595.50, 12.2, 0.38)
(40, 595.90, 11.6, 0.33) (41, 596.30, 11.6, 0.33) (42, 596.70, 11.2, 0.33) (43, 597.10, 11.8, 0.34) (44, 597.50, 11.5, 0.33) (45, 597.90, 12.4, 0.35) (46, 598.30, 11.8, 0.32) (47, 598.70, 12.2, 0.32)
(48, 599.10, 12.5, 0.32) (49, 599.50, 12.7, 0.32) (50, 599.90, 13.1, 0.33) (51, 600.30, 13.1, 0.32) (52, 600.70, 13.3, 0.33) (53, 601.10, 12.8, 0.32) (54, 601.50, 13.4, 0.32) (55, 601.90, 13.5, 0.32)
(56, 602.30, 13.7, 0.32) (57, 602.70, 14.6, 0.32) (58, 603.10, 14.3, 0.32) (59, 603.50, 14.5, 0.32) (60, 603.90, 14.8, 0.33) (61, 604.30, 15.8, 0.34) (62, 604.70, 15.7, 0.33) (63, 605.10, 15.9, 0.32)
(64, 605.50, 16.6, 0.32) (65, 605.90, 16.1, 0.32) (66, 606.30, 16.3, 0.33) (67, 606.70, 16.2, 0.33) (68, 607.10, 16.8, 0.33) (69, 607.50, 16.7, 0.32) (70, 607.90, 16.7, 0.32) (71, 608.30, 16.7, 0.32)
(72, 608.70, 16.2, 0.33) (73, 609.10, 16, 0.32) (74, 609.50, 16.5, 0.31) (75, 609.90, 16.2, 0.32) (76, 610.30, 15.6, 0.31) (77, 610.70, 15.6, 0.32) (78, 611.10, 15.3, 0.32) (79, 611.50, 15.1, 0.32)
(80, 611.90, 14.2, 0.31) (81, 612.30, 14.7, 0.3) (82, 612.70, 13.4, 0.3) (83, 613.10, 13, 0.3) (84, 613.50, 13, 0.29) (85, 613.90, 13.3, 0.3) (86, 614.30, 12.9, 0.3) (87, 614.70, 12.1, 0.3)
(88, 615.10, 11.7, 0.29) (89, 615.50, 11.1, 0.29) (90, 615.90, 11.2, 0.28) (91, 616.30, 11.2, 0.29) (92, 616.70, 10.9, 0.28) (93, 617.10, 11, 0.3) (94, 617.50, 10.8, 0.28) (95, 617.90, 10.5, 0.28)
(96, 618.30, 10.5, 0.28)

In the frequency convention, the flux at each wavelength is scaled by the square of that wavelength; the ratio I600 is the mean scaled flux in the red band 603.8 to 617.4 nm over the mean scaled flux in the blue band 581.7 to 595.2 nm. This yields 1.41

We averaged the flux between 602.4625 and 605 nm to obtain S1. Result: 15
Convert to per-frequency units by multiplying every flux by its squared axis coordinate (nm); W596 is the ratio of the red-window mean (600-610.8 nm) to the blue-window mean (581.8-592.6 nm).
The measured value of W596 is 1.49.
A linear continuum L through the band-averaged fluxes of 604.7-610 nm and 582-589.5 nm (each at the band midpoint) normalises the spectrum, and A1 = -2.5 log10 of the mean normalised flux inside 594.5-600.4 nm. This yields 0.14 mag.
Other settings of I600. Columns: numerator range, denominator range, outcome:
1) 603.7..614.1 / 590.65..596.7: 1.38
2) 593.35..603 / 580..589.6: 1.22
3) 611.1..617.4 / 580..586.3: 1.33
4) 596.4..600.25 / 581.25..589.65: 1.19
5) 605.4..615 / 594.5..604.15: 1.23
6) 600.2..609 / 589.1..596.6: 1.36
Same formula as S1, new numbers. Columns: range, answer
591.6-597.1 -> 11.7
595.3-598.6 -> 11.8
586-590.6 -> 10.9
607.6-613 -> 15.5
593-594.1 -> 12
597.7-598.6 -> 12.1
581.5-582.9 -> 10.4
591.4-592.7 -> 11.5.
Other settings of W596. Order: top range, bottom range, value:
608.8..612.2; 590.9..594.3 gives 1.40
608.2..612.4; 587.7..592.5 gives 1.49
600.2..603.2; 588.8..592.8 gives 1.24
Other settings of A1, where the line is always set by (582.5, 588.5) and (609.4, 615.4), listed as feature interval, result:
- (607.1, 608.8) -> -0.22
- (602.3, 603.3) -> -0.11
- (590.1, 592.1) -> -0.03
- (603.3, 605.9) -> -0.19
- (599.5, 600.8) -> -0.04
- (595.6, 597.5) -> 0.05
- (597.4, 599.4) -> 0.02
